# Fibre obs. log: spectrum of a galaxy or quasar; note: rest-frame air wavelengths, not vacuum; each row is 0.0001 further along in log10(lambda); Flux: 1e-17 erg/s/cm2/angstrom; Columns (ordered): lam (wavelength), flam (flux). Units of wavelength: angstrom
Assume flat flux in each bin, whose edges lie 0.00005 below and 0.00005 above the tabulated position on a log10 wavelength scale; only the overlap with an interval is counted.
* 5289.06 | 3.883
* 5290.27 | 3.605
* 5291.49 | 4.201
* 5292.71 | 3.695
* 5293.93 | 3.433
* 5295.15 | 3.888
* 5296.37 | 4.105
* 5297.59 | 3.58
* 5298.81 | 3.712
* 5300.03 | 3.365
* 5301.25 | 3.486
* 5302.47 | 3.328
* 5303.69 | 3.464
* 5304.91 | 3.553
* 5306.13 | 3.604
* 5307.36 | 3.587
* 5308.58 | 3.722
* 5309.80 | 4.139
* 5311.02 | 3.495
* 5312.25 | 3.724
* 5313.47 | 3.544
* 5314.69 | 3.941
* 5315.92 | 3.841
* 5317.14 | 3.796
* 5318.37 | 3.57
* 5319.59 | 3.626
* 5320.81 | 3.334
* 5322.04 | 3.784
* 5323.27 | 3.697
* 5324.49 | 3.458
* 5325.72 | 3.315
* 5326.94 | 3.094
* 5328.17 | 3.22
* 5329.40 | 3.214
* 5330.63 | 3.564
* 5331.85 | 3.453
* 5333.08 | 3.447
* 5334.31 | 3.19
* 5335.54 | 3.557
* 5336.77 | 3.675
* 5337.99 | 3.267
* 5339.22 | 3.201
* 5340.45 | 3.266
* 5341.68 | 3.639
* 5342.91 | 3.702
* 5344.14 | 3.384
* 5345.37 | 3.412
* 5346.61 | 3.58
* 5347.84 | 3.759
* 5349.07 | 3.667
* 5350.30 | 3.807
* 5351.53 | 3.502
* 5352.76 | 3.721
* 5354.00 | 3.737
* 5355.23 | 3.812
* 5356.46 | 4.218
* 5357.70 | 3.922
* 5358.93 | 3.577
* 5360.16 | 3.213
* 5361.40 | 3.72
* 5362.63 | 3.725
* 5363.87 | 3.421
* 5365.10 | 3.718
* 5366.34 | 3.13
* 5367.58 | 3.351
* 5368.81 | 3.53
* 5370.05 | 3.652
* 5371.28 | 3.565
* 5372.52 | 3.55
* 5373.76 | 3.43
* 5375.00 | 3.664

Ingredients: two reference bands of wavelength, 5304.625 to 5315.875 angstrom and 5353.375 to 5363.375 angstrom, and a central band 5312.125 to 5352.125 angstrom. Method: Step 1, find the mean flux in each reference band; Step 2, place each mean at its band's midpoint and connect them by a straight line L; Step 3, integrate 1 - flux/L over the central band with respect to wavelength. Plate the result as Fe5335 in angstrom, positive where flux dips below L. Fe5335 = 2.2 angstrom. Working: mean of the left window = 3.71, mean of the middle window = 3.52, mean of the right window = 3.73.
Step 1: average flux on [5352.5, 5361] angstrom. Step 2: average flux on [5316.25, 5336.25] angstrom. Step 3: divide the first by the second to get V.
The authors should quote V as 1.1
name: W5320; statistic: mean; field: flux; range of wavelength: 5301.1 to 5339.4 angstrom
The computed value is 3.53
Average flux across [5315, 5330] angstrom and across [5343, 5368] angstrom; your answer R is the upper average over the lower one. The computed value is 1.03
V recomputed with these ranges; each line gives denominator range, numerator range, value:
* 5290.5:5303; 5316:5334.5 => 0.94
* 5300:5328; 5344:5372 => 1.01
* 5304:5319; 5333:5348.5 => 0.94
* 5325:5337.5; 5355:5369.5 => 1.07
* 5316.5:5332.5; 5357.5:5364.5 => 1.03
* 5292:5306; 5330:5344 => 0.96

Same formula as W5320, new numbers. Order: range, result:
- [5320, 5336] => 3.41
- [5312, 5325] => 3.67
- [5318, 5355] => 3.5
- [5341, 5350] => 3.6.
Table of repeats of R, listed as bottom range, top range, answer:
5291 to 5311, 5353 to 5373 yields 0.99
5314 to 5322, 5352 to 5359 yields 1.04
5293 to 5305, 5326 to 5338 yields 0.94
